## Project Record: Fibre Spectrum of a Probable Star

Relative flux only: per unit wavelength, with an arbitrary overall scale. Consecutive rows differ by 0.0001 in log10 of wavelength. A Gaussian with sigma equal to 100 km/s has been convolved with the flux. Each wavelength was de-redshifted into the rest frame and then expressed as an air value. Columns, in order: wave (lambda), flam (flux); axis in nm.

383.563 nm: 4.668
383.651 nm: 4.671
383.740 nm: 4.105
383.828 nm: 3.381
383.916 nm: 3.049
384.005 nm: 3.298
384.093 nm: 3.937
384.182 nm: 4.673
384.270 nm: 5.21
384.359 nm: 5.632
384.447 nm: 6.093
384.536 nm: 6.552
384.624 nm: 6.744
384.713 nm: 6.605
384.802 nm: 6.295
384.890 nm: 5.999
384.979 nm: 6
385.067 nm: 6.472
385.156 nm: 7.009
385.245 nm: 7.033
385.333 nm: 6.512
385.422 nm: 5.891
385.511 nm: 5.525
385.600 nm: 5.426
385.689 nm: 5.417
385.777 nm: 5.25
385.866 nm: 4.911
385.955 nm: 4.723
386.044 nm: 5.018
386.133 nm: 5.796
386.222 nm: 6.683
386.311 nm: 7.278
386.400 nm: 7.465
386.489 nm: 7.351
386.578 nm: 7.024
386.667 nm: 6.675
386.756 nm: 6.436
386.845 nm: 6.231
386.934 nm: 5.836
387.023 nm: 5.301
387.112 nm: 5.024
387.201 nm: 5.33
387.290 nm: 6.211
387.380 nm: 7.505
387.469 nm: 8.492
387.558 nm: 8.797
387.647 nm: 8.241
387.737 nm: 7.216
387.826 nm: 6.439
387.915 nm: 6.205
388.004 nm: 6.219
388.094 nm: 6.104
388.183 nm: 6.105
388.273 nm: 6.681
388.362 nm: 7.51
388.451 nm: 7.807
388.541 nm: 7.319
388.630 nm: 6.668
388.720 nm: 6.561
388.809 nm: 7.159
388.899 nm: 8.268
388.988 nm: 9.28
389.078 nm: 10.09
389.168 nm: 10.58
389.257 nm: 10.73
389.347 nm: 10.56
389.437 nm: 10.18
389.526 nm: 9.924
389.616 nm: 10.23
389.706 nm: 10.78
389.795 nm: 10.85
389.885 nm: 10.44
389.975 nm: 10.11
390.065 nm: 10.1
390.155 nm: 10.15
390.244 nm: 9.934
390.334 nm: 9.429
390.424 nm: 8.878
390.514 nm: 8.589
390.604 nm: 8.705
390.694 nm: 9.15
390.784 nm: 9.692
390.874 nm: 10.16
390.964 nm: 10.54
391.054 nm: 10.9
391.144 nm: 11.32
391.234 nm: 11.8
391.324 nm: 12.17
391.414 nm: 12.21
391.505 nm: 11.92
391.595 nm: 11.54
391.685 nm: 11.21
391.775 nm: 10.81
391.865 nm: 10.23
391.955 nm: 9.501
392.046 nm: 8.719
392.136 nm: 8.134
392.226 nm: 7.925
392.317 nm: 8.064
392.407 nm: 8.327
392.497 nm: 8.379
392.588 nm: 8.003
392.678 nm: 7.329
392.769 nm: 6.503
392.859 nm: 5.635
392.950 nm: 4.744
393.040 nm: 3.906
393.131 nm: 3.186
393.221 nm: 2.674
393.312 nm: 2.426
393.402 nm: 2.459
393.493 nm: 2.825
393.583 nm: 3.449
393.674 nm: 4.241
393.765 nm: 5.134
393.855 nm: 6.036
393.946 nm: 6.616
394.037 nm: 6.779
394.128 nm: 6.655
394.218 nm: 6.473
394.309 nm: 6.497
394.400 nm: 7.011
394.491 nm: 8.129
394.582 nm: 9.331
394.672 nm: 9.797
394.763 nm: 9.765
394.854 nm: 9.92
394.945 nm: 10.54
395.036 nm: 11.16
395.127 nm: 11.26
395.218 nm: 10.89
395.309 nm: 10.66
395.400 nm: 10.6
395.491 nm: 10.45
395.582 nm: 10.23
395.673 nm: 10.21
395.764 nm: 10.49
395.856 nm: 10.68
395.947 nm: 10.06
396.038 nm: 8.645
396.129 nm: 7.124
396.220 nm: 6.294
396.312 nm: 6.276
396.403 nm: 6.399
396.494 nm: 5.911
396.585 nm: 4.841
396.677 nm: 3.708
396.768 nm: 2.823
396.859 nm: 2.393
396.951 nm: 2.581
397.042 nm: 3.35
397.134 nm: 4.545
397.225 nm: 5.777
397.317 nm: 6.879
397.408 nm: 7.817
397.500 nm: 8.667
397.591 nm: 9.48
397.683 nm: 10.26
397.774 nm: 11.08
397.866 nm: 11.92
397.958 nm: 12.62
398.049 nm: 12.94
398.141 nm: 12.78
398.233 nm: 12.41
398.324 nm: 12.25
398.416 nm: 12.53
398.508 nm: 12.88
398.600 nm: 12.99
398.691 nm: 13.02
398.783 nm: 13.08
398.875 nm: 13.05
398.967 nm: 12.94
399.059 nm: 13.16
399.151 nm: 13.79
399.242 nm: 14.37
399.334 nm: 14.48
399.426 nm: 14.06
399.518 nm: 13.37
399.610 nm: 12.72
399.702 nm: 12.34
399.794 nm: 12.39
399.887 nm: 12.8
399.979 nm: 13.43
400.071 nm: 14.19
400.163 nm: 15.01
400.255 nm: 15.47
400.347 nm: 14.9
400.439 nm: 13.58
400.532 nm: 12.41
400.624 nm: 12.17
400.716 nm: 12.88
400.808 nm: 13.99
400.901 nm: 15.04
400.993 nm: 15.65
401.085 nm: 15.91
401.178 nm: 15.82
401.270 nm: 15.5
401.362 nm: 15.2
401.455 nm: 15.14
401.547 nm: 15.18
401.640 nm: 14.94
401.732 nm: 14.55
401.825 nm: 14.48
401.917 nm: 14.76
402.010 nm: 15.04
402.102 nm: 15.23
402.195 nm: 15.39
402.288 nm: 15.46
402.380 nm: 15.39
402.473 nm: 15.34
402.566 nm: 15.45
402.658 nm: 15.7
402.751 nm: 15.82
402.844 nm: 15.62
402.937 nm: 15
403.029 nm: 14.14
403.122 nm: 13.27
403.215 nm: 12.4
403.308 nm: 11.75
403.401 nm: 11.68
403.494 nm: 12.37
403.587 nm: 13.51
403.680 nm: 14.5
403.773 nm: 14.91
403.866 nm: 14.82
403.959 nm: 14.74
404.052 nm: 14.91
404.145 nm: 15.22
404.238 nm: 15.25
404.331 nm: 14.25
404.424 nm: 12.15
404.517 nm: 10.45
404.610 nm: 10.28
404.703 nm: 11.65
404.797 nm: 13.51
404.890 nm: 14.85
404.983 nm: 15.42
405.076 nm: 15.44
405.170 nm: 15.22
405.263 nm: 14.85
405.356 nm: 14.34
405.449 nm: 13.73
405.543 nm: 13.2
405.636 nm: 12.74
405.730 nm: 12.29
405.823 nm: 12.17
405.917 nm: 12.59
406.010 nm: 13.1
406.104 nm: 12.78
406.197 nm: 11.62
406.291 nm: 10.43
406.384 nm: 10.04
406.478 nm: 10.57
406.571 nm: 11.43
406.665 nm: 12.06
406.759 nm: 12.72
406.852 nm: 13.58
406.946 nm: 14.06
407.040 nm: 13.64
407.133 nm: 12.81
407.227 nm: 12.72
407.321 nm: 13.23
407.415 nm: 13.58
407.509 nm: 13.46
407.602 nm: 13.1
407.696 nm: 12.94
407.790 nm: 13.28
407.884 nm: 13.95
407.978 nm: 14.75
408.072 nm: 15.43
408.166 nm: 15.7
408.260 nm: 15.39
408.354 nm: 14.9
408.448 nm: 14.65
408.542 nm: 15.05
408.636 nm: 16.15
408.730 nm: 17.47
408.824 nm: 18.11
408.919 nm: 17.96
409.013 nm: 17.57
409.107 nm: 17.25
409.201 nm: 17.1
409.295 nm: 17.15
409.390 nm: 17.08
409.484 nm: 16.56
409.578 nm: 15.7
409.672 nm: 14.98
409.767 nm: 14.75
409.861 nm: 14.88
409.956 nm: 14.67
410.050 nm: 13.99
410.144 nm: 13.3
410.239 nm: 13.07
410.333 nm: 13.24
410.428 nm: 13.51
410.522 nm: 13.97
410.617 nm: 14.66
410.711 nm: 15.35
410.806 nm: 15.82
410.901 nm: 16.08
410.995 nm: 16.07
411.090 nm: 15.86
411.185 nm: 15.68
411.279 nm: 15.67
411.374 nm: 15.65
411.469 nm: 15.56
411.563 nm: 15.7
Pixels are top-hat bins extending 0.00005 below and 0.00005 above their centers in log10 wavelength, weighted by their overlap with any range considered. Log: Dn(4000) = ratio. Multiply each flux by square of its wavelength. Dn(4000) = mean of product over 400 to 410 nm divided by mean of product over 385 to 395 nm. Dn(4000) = 2.00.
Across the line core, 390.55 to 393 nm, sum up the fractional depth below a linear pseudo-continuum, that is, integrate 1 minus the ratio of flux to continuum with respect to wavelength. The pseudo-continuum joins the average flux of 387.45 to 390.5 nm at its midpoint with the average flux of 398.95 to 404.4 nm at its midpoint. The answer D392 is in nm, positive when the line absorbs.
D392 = 0.12 nm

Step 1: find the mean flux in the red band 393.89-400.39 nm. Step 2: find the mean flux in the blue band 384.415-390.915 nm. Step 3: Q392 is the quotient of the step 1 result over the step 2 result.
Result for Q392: 1.33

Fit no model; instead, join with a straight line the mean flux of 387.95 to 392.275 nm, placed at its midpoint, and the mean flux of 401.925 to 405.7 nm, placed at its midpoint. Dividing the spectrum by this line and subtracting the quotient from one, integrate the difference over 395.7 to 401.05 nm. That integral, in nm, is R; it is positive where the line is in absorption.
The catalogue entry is 0.697 nm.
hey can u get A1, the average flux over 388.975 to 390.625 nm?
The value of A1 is 10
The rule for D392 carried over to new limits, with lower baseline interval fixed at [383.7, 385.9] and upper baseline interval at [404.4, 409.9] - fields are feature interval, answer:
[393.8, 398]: 0.729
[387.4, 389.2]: -0.192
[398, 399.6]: -0.341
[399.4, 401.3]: -0.417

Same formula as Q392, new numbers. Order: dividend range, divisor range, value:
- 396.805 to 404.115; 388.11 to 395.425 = 1.53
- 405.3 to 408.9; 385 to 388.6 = 2.10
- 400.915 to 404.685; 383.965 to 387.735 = 2.34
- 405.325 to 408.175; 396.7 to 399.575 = 1.24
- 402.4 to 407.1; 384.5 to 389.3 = 1.98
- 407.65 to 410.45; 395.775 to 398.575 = 1.86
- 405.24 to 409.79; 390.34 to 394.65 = 1.82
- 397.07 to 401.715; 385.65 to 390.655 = 1.65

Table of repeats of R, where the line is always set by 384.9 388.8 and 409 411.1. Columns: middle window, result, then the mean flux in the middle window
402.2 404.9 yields -0.25 nm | 14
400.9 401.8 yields -0.25 nm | 15.3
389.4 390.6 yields -0.36 nm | 9.93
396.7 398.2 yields 0.39 nm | 7.85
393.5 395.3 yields 0.30 nm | 7.83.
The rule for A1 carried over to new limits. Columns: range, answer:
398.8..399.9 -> 13.3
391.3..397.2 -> 7.46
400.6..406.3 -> 14.1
